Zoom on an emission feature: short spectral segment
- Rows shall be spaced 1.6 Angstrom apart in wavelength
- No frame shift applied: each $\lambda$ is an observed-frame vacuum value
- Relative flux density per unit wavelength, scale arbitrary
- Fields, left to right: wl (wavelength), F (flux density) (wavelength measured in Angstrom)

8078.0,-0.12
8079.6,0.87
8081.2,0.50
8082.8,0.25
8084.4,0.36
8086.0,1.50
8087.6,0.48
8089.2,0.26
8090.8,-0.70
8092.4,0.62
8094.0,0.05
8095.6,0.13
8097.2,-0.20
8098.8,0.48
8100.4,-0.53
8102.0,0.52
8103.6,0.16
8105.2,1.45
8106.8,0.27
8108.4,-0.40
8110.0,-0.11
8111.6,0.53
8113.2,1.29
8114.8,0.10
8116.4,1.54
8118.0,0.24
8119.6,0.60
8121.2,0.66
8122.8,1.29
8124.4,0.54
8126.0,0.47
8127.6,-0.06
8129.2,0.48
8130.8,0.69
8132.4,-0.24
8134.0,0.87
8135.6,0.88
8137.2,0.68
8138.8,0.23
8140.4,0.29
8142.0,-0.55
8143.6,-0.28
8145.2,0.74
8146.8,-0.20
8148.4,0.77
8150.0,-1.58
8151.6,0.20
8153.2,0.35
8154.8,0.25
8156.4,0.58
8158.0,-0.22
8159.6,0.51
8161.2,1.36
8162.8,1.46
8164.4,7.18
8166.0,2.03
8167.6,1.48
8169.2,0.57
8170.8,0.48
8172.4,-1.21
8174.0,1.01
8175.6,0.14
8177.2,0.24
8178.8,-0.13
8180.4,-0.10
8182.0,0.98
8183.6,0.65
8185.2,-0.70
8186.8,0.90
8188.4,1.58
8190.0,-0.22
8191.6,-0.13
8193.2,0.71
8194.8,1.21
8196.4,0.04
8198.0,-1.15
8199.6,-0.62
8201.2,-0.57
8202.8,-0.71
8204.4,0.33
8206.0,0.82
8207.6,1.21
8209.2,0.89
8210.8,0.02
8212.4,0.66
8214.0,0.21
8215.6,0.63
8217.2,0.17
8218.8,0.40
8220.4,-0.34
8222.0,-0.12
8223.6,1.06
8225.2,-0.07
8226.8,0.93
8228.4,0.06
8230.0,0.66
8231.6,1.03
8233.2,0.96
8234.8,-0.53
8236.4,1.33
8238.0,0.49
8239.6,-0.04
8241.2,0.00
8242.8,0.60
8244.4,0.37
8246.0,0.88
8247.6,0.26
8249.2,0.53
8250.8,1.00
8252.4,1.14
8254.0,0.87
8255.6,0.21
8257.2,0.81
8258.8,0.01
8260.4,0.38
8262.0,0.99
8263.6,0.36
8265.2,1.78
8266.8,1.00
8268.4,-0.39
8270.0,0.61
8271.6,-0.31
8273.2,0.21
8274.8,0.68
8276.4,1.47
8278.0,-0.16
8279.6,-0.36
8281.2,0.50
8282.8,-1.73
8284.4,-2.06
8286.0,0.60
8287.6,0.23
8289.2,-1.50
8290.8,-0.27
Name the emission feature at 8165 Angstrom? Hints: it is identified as H-beta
